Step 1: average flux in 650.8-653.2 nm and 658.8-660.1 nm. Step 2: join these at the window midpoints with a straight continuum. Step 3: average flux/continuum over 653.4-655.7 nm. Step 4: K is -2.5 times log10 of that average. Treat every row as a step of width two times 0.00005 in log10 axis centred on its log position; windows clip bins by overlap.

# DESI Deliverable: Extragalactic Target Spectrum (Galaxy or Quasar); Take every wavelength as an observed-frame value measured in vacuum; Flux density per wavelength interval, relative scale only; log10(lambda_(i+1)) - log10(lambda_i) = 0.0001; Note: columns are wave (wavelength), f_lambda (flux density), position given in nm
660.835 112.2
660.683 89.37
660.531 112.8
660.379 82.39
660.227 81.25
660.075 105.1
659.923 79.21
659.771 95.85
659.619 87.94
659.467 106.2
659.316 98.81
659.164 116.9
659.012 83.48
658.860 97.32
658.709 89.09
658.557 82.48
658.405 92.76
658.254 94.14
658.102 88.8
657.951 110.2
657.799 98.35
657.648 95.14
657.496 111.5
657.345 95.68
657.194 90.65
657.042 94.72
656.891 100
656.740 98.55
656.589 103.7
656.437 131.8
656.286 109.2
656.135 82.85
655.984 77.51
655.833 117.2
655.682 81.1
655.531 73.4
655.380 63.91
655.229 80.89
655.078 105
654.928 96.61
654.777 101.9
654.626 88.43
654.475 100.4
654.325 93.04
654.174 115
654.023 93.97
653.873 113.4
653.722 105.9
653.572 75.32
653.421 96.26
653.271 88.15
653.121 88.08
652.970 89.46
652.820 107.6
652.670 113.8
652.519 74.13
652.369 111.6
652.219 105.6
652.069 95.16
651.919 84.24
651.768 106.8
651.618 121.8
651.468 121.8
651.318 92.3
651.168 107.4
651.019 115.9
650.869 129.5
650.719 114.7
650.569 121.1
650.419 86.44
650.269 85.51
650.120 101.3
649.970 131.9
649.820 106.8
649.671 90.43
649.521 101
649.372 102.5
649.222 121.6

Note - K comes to 0.09 mag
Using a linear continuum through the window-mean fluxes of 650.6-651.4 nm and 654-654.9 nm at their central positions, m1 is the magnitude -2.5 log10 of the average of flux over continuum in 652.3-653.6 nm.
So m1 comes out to 0.11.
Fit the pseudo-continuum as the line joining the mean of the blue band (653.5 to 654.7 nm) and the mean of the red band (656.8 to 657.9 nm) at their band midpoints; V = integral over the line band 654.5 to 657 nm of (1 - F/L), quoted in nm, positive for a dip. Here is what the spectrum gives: 0.09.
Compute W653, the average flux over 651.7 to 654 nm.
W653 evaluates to 96.9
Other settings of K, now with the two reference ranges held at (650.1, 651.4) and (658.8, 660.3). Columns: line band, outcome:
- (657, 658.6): 0.01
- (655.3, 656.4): 0.14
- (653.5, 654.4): 0.03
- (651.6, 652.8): 0.04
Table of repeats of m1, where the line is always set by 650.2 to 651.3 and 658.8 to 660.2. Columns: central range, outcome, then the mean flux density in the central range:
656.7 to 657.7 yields 0.01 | 98.1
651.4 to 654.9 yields 0.06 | 99.5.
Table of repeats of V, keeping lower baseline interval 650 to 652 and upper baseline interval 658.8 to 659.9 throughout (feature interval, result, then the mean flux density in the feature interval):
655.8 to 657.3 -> 0.01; 100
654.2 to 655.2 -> 0.05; 97.7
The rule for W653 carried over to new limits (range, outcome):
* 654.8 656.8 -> 94.2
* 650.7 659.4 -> 98.4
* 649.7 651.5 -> 109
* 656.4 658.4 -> 100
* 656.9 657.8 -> 97.8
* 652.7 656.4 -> 94.2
